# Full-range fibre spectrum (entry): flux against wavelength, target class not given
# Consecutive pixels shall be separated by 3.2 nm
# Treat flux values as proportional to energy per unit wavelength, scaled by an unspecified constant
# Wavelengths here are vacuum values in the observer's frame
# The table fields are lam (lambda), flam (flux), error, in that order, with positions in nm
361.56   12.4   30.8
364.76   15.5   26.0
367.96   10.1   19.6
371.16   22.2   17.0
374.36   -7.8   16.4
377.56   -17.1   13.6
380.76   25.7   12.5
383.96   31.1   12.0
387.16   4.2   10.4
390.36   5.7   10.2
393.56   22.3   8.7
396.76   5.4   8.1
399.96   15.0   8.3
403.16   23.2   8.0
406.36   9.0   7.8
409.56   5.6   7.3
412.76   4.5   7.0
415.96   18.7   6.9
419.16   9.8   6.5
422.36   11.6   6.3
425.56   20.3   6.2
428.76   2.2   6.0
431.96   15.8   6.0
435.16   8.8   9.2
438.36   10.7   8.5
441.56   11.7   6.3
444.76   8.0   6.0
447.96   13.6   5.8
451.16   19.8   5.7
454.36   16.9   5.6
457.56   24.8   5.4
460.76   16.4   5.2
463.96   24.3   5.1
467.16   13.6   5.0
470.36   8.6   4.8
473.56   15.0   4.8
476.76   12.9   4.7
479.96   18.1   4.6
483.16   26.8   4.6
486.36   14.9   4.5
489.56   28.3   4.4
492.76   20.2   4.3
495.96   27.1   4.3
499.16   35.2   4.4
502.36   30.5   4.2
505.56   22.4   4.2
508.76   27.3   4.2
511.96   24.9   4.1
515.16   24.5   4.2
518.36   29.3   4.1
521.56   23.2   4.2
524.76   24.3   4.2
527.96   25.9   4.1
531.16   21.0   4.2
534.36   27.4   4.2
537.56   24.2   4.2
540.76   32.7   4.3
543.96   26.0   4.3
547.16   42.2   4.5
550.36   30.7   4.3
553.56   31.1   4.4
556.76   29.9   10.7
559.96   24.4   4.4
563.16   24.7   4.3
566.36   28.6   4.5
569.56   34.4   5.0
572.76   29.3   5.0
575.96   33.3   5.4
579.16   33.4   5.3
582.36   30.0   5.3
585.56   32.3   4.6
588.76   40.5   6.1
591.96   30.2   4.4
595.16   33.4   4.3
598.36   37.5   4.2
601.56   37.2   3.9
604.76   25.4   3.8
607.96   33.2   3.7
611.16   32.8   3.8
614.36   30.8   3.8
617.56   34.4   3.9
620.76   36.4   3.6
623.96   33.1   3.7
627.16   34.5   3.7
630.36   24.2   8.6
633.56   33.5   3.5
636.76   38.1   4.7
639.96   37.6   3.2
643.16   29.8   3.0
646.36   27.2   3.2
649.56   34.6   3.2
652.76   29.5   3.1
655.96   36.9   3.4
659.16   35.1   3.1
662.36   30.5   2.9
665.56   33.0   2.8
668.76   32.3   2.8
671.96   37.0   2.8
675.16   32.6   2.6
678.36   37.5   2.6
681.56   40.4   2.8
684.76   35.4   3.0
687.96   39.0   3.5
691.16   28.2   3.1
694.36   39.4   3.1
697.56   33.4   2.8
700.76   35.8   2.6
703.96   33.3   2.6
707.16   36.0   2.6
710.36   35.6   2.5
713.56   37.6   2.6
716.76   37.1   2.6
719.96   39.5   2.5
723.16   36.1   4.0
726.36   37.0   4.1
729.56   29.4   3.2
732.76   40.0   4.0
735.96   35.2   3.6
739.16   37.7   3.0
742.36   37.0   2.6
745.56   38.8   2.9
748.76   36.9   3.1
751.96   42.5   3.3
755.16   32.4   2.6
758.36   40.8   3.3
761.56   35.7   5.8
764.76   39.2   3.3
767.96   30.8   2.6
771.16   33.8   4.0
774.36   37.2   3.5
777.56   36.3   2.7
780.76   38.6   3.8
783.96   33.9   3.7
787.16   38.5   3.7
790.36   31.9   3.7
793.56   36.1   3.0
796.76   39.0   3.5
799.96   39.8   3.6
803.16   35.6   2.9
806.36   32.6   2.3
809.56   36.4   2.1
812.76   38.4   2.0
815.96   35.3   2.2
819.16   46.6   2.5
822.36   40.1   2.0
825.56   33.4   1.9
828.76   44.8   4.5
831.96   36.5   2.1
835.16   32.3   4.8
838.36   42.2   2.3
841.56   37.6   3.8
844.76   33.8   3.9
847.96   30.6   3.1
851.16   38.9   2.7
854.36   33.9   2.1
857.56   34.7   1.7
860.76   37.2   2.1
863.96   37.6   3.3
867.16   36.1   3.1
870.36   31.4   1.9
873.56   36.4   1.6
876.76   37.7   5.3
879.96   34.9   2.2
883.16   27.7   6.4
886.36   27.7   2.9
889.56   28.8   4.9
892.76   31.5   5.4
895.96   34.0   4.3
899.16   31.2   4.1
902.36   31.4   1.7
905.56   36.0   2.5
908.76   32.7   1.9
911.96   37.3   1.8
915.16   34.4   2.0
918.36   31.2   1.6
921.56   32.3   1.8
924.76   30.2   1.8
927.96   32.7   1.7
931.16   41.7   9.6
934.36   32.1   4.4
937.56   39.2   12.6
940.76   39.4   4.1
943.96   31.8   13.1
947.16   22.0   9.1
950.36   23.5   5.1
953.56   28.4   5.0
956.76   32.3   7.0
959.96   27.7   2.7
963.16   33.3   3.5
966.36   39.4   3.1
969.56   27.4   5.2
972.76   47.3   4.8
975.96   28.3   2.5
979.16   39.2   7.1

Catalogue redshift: 0.248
